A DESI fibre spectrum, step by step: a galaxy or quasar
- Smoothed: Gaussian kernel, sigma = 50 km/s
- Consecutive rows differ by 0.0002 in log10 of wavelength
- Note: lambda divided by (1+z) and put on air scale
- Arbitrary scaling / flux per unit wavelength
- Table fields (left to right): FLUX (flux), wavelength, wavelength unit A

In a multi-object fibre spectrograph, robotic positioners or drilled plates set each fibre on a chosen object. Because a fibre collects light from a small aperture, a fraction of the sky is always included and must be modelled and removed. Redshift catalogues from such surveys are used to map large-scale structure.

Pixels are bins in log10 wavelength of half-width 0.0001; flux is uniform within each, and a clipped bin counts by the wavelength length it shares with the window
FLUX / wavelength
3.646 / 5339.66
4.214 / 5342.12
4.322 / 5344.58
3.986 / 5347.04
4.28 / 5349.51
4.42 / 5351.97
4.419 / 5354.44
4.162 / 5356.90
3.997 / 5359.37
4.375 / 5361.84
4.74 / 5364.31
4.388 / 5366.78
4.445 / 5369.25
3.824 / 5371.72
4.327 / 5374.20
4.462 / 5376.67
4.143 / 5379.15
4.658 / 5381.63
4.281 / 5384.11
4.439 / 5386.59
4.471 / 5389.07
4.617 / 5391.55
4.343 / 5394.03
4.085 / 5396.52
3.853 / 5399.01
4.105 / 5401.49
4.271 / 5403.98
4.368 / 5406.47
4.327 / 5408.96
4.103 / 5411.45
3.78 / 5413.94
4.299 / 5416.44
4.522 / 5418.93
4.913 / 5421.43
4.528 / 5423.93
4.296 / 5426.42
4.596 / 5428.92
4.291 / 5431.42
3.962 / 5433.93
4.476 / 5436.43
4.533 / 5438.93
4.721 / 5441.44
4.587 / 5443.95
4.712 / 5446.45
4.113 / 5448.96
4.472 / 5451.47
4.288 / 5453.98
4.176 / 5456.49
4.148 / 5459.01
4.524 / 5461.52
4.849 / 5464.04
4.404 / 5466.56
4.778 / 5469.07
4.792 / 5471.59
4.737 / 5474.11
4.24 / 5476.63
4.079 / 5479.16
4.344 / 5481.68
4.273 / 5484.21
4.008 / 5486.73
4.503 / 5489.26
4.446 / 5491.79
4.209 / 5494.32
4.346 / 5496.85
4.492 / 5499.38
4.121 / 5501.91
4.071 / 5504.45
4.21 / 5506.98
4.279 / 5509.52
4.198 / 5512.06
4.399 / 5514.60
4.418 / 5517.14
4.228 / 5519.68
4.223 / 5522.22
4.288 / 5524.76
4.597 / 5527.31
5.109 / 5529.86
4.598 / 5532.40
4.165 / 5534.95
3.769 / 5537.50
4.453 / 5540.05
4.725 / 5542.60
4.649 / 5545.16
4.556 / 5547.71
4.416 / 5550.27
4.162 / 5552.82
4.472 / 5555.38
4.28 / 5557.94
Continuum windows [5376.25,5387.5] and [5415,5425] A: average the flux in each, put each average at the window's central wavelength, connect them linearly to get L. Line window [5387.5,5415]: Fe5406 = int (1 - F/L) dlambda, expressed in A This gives 1.5 A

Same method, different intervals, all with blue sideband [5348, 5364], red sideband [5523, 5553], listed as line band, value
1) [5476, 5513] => 1.4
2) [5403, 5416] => 0.5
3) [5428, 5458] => -0.2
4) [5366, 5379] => 0.1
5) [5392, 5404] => 0.5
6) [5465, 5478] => -0.6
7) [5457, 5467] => -0.2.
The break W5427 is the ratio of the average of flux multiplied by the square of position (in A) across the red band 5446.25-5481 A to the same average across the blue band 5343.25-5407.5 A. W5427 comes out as 1.07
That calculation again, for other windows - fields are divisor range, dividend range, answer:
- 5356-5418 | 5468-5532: 1.07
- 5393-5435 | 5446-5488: 1.05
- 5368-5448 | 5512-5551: 1.06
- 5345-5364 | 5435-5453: 1.09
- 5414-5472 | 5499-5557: 1.01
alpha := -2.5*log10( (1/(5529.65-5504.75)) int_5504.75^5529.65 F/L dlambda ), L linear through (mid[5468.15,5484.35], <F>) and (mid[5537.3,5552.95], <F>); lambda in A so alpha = 0.03 mag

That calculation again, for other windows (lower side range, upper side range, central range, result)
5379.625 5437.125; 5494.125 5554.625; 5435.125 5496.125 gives -0.02 mag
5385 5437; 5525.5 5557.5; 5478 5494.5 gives 0.03 mag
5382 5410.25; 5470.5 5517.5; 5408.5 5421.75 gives 0.01 mag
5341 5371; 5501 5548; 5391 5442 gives 0.00 mag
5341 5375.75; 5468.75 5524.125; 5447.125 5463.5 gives 0.00 mag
